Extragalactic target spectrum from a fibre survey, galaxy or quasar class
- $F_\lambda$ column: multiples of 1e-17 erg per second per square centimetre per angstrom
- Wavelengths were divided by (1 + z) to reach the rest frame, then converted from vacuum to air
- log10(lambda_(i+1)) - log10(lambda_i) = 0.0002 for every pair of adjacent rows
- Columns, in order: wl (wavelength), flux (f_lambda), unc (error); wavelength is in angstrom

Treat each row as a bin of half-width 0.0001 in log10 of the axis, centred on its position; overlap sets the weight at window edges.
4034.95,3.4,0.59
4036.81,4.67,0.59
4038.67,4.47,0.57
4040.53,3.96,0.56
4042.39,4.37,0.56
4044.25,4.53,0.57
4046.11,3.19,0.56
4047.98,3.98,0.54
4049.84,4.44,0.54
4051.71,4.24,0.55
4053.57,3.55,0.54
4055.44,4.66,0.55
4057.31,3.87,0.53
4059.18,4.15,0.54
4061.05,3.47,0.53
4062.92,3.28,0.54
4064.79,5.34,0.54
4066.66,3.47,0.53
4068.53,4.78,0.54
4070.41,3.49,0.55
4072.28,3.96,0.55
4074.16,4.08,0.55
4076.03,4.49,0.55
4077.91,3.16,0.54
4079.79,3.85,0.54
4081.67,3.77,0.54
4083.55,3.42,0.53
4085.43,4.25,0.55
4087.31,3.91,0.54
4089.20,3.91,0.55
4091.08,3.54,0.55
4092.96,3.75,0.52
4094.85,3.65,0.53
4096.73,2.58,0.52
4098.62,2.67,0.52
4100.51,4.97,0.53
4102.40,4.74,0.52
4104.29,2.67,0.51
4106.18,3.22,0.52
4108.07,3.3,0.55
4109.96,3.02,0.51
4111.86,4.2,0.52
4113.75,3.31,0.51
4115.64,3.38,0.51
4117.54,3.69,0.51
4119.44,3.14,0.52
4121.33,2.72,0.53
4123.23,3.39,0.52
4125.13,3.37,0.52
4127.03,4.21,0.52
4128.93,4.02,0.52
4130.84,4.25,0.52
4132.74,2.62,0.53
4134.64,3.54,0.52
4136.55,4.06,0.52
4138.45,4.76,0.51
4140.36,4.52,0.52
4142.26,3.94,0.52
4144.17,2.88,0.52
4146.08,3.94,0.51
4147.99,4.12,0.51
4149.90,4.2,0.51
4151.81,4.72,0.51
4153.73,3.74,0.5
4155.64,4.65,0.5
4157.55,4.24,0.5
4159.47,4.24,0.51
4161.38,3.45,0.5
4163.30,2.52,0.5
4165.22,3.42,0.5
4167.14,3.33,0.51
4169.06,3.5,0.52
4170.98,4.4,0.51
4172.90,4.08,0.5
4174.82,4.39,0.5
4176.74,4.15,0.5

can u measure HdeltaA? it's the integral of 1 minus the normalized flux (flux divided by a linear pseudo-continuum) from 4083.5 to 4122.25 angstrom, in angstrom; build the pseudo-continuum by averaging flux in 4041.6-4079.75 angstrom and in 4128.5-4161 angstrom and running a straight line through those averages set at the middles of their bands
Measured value 4.7 angstrom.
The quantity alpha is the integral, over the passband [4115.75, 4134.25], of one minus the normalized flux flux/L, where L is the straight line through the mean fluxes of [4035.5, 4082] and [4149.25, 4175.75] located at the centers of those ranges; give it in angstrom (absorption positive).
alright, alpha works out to 2.22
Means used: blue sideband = 4.05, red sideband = 3.92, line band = 3.49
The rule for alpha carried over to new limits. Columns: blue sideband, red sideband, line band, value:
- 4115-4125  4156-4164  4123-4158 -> -4.6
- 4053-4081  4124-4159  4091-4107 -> 1.8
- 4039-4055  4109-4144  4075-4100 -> 1.5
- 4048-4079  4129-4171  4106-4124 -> 2.7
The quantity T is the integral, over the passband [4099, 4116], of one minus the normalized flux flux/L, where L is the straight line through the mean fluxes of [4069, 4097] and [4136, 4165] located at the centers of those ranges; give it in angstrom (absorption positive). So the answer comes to 1.0 angstrom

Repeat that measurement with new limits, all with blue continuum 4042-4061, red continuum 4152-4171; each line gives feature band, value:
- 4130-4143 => -0.4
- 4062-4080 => 0.0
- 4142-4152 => -0.3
